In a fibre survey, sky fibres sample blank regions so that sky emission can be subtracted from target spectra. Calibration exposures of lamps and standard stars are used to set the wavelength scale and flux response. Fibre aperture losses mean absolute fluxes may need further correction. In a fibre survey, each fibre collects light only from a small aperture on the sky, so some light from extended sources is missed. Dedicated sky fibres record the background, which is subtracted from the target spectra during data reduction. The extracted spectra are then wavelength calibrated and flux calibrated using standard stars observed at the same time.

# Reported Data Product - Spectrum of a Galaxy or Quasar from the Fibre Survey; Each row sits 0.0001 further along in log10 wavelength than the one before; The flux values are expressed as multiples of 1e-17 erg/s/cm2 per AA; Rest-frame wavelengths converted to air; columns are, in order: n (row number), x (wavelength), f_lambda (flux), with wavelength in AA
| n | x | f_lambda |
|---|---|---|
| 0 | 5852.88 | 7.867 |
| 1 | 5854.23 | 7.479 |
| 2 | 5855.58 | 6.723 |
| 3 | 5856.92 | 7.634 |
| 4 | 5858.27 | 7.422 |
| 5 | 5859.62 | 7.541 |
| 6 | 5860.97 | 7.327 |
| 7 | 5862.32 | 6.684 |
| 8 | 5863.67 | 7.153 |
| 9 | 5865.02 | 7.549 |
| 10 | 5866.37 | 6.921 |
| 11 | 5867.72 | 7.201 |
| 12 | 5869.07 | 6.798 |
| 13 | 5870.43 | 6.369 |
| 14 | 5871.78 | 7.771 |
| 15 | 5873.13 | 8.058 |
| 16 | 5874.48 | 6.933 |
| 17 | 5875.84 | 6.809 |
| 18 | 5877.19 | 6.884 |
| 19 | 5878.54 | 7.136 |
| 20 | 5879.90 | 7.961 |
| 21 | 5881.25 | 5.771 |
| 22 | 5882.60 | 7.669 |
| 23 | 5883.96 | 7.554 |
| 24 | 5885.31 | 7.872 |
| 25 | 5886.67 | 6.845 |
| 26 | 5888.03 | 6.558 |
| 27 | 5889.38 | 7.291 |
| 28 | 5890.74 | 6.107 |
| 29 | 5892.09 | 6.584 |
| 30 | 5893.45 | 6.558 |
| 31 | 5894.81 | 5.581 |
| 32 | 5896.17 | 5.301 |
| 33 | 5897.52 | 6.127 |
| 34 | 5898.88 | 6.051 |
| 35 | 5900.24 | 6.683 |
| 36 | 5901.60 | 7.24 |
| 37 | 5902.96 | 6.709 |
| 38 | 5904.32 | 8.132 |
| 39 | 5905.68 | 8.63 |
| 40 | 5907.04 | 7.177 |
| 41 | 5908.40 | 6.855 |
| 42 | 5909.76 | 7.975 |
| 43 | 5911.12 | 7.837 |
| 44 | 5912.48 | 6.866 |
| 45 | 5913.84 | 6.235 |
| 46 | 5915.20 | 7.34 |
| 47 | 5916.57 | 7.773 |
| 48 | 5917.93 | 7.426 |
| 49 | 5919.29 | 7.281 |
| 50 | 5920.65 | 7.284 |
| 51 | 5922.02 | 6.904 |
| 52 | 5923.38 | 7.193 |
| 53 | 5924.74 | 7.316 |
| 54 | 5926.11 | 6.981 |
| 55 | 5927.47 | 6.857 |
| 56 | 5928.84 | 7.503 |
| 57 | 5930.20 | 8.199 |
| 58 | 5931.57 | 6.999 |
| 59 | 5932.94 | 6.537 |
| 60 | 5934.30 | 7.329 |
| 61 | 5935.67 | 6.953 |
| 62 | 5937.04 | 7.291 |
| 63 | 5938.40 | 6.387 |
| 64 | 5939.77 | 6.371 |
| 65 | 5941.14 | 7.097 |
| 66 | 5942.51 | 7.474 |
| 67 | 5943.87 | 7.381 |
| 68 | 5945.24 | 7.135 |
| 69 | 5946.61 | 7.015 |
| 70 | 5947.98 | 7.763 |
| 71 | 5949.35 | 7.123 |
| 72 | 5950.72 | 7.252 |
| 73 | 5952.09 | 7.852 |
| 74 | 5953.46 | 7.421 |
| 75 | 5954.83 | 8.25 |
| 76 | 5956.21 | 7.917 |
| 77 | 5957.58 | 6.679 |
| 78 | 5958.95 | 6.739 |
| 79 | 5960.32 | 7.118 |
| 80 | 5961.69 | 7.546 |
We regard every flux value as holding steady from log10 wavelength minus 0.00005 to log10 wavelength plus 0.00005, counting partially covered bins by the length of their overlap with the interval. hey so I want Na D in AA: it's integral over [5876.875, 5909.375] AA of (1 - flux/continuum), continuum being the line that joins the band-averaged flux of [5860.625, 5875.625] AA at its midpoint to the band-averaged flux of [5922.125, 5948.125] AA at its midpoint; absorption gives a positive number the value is 1.10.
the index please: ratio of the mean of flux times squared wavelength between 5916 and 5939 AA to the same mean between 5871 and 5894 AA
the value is 1.0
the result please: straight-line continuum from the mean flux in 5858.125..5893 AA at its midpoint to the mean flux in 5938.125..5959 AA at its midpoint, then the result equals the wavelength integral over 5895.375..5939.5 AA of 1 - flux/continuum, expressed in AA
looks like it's 0.63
